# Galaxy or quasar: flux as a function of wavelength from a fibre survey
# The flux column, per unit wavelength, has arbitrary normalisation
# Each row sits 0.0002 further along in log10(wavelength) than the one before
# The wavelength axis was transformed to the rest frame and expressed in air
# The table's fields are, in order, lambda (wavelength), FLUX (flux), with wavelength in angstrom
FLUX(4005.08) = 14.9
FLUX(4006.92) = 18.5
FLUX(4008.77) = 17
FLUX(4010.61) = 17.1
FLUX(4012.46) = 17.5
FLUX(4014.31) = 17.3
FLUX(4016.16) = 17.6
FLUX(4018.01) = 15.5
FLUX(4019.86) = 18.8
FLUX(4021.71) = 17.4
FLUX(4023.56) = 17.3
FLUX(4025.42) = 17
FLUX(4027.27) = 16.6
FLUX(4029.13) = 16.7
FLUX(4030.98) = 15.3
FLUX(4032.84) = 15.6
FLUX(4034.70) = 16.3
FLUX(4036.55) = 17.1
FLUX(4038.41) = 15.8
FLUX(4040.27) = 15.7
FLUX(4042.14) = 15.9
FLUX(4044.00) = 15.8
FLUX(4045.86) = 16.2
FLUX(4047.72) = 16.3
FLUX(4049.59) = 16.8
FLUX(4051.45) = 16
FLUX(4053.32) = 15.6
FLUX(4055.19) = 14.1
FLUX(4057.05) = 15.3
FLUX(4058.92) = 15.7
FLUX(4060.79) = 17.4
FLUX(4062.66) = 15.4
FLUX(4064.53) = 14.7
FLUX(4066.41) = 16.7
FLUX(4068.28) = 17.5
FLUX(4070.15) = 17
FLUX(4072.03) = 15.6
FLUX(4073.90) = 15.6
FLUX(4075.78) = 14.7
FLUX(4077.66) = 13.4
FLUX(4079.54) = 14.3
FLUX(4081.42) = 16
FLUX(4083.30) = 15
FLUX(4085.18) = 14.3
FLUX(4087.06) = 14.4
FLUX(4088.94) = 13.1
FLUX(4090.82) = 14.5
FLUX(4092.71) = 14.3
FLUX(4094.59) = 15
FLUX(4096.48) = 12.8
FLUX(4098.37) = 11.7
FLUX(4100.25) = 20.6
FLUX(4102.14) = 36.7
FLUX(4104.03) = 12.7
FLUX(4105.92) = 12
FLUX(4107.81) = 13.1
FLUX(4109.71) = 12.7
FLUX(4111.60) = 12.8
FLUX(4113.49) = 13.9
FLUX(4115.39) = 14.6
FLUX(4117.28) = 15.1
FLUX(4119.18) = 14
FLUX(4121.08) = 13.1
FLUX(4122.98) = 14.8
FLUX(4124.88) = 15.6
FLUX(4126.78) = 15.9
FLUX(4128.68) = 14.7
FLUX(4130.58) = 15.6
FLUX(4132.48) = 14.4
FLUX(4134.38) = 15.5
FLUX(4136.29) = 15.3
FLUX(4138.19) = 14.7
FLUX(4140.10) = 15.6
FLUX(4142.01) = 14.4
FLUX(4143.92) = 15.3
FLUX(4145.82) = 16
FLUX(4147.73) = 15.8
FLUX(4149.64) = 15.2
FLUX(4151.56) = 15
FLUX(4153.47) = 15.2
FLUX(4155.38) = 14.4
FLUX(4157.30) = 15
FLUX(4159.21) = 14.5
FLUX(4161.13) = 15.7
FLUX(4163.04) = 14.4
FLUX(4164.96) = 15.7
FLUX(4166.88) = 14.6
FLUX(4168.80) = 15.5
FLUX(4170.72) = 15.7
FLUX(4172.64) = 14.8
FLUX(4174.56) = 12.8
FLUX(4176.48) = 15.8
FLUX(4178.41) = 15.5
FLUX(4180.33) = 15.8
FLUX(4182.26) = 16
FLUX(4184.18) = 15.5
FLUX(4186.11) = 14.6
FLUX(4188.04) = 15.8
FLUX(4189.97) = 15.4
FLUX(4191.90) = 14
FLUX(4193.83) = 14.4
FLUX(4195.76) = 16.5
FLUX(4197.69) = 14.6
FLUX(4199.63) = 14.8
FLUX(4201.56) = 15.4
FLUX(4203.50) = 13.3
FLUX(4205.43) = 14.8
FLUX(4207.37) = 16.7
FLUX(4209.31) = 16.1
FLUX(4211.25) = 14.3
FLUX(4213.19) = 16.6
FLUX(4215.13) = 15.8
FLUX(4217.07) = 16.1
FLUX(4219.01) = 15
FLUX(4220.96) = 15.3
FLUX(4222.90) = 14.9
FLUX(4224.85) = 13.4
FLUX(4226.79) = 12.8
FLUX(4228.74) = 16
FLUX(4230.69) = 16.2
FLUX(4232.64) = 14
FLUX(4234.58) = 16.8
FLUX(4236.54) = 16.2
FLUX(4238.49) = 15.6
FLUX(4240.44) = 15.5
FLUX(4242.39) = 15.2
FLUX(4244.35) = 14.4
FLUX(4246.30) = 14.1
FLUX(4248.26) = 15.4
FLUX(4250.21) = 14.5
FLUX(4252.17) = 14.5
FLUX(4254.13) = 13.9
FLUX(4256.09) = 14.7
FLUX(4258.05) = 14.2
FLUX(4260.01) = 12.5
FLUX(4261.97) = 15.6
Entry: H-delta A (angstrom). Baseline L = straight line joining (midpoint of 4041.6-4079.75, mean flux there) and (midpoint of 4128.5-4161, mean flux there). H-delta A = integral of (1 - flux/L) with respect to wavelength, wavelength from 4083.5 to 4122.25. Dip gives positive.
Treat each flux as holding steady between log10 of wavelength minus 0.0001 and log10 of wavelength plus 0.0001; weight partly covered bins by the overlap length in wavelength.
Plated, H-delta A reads 0.9 angstrom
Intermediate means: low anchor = 15.7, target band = 15.1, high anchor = 15.1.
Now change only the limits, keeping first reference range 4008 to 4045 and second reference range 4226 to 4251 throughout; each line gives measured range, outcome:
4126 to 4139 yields 0.6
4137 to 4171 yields 1.3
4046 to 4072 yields 0.6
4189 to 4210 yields 0.5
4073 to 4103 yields 0.5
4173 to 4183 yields 0.3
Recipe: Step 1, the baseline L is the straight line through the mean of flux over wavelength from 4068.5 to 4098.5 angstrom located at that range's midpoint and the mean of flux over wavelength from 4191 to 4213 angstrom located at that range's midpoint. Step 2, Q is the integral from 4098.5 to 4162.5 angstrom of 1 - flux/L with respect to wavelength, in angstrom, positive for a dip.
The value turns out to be -2.6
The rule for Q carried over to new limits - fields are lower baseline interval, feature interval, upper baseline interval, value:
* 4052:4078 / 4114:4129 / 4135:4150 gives 0.7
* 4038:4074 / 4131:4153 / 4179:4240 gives 0.5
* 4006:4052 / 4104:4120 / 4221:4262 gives 2.5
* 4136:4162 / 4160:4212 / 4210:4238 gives 0.2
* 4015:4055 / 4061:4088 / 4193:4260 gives 1.2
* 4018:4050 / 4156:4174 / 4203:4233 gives 0.6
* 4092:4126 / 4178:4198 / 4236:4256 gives -0.3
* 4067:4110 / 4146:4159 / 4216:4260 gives 0.1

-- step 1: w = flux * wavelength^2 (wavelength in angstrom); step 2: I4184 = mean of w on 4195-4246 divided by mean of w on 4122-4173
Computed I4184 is 1.04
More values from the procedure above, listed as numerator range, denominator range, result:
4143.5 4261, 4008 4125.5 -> 1.02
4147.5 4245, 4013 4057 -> 1.00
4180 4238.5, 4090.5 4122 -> 1.05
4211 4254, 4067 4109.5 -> 1.04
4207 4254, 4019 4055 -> 1.02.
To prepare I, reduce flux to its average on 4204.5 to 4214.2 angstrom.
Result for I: 15.7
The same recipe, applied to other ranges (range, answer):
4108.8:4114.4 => 13.1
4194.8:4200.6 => 15.3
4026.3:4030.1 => 16.7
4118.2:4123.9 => 13.9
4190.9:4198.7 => 14.9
